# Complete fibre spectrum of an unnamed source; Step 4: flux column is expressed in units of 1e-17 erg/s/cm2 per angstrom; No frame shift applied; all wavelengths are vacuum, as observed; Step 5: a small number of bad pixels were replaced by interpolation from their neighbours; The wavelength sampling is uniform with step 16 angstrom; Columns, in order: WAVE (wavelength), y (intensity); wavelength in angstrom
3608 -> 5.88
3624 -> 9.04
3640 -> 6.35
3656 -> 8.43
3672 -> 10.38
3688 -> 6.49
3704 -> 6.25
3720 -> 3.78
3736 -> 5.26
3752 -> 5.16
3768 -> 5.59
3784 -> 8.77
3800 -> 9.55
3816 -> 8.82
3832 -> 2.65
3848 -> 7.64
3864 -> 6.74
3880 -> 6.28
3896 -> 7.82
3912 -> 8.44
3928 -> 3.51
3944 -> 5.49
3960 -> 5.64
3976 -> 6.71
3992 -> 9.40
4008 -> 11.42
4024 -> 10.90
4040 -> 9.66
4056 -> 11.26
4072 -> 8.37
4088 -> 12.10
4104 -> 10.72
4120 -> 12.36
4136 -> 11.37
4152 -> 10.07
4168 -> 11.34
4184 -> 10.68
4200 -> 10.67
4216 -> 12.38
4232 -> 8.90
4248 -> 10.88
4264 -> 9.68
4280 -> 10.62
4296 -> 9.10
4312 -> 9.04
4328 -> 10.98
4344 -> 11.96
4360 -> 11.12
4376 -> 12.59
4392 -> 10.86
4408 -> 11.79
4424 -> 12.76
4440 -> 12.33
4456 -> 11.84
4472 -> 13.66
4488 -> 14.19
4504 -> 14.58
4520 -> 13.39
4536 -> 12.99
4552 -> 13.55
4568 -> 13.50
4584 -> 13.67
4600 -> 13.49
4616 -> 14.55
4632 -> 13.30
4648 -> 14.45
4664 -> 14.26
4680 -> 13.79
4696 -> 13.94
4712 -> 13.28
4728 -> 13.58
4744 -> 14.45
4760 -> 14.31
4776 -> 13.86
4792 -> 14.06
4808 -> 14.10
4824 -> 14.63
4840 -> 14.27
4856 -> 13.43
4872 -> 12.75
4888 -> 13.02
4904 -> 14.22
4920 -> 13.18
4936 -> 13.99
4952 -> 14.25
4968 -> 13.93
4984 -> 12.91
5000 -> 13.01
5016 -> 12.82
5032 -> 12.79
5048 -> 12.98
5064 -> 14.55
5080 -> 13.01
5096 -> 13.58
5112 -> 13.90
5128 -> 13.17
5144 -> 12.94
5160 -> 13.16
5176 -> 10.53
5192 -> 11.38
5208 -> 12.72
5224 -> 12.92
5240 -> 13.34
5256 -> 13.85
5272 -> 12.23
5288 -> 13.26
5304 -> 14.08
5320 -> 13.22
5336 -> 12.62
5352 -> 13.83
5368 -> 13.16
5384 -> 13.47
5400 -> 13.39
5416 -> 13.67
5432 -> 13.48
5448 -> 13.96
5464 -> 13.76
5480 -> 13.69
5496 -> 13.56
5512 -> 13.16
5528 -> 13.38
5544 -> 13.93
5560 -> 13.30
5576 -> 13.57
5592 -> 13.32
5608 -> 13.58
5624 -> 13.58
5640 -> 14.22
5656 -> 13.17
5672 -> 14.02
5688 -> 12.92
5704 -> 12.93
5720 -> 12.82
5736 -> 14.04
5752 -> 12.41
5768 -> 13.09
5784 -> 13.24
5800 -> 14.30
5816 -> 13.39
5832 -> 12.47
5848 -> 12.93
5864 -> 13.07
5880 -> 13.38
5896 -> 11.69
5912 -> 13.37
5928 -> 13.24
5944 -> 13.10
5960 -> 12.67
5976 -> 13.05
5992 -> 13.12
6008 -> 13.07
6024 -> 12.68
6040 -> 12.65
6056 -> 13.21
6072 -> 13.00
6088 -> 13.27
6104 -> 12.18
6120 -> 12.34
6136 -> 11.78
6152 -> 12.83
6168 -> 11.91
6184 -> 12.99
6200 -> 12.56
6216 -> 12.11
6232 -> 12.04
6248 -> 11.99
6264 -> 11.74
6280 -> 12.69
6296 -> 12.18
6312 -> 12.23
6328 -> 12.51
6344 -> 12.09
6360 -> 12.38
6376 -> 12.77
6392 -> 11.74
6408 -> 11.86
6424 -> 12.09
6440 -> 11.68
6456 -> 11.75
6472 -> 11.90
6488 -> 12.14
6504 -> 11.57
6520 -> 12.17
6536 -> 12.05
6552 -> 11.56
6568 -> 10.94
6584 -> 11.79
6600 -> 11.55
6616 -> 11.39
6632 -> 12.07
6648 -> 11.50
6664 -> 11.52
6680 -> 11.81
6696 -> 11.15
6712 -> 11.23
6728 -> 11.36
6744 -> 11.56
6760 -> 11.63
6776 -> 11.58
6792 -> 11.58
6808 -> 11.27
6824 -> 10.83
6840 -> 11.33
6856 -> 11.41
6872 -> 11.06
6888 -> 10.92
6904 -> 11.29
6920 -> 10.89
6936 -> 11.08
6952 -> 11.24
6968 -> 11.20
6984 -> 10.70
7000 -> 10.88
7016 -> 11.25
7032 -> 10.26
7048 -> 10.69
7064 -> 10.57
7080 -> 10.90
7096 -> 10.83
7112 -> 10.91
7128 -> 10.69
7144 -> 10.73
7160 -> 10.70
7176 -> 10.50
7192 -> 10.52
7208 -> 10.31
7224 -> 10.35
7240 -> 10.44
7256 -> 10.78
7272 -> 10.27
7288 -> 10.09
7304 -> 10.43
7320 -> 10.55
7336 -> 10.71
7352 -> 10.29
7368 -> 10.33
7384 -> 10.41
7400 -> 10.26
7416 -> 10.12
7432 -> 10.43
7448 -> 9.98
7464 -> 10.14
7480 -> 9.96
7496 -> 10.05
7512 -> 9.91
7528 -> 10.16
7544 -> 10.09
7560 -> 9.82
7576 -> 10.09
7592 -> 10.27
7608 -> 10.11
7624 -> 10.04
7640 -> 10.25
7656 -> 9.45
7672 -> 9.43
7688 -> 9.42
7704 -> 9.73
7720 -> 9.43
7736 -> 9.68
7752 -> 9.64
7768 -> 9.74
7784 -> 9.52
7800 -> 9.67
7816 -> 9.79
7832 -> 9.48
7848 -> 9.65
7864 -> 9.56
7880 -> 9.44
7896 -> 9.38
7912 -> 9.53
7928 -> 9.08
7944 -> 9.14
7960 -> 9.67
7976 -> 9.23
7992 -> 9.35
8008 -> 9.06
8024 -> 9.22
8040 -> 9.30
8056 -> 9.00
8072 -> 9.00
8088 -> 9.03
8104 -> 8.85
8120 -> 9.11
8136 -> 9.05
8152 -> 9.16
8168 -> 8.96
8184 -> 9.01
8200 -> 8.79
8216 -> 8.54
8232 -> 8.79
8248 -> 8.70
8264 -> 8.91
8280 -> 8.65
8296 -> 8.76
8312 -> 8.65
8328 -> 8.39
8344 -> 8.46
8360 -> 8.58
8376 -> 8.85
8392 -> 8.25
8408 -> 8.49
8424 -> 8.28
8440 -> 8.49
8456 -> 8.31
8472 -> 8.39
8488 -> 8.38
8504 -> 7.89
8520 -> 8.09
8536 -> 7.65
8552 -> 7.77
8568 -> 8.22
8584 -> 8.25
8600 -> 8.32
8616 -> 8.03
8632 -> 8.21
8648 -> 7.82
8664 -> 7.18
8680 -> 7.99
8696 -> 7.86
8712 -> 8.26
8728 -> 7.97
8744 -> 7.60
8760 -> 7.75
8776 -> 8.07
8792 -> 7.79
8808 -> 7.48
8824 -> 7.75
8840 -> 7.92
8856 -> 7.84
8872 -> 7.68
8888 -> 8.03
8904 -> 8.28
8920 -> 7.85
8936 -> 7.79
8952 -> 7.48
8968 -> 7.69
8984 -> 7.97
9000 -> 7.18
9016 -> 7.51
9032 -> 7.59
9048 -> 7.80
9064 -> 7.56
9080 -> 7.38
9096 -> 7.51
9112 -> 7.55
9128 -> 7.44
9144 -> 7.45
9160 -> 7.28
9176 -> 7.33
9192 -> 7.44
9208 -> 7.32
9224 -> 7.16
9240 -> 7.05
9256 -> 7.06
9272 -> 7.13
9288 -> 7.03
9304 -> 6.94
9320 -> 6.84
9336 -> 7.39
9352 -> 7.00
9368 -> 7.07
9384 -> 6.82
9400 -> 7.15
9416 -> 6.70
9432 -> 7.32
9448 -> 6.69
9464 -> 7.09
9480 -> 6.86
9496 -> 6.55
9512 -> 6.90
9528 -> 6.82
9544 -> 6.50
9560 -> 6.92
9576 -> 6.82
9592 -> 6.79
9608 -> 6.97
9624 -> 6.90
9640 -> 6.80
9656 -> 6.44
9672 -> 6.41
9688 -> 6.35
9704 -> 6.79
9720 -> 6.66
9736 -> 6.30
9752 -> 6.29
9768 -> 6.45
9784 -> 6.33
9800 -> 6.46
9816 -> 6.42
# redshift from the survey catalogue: 0.000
